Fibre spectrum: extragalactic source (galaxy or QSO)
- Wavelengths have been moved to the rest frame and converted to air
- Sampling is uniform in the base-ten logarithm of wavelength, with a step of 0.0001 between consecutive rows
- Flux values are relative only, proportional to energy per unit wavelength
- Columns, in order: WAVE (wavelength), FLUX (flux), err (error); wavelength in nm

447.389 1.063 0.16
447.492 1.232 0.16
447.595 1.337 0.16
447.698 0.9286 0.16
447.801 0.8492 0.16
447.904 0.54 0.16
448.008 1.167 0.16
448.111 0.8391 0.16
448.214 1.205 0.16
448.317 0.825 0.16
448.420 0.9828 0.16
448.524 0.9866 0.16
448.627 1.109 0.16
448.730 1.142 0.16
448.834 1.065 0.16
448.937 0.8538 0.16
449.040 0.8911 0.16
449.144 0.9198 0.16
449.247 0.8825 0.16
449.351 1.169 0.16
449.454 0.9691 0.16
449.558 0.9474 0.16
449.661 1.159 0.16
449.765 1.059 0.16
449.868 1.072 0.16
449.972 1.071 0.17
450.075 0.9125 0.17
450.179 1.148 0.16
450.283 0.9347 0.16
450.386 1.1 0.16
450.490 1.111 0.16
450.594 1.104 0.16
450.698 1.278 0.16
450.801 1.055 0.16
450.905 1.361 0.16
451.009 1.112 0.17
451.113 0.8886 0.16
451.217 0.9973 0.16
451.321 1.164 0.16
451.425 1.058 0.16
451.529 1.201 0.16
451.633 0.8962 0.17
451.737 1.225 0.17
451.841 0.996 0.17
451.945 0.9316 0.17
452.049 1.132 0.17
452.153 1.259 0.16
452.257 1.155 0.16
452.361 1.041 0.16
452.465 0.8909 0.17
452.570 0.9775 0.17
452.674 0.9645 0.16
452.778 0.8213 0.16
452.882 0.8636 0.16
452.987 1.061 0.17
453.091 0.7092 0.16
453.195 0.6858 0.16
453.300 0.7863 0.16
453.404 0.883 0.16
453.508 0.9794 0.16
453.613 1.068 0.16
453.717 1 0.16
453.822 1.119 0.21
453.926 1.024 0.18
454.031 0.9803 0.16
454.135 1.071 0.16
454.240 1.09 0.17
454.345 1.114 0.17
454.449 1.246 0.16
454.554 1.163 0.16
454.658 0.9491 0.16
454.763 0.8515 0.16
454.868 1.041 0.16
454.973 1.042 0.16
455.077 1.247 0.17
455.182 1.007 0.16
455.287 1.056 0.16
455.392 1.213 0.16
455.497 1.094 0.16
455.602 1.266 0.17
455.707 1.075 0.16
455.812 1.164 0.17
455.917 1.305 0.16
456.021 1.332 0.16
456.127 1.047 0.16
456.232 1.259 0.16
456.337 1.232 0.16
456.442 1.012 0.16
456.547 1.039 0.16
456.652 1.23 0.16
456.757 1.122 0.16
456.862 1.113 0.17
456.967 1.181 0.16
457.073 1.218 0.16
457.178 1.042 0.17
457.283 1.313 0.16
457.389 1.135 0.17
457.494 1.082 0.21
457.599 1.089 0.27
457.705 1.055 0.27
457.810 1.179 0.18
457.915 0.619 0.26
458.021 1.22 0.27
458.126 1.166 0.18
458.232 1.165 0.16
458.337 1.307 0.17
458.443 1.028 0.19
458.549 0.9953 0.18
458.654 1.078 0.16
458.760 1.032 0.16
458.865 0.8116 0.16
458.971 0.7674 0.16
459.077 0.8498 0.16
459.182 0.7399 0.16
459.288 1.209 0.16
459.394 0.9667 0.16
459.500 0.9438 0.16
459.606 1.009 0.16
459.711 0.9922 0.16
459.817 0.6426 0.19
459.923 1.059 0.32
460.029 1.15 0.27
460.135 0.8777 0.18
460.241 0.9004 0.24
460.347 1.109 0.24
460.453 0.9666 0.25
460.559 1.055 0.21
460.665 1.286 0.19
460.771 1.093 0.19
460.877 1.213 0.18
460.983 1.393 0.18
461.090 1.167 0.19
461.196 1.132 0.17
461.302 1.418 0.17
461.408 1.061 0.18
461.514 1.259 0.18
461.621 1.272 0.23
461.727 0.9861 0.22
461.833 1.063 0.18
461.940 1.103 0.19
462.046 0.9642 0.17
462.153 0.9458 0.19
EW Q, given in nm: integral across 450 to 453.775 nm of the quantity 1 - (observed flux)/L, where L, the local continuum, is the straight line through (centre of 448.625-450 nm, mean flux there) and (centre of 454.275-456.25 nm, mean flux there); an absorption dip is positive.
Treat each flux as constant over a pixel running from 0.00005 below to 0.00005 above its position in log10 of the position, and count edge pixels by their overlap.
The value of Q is 0.151 nm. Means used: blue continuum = 1.02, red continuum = 1.13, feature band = 1.02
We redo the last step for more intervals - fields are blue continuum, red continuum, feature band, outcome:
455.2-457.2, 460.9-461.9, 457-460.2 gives 0.40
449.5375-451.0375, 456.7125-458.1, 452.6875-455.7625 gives 0.24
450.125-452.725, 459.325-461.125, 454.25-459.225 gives -0.15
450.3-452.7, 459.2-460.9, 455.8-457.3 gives -0.18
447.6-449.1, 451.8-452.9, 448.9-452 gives -0.19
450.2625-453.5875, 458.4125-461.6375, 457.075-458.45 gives -0.10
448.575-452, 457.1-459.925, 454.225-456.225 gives -0.18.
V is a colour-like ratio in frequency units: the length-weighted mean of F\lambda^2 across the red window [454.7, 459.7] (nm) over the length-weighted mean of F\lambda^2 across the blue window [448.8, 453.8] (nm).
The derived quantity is 1.09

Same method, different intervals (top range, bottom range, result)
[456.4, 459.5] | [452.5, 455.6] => 1.07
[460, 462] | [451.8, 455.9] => 1.13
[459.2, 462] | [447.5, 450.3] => 1.14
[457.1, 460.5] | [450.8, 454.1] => 1.04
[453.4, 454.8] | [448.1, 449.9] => 1.06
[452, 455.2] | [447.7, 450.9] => 1.01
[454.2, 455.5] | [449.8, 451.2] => 1.02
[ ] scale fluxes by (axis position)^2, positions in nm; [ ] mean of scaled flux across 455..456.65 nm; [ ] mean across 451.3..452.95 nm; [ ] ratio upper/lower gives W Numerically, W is 1.14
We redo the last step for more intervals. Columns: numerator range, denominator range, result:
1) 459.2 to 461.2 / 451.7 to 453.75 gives 1.12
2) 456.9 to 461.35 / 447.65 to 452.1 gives 1.08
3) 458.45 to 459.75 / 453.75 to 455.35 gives 0.91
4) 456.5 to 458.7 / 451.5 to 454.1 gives 1.15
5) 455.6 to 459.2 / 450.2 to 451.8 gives 1.02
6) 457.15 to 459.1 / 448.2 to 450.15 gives 1.08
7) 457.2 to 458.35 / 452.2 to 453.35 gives 1.25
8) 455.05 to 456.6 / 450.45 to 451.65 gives 1.06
